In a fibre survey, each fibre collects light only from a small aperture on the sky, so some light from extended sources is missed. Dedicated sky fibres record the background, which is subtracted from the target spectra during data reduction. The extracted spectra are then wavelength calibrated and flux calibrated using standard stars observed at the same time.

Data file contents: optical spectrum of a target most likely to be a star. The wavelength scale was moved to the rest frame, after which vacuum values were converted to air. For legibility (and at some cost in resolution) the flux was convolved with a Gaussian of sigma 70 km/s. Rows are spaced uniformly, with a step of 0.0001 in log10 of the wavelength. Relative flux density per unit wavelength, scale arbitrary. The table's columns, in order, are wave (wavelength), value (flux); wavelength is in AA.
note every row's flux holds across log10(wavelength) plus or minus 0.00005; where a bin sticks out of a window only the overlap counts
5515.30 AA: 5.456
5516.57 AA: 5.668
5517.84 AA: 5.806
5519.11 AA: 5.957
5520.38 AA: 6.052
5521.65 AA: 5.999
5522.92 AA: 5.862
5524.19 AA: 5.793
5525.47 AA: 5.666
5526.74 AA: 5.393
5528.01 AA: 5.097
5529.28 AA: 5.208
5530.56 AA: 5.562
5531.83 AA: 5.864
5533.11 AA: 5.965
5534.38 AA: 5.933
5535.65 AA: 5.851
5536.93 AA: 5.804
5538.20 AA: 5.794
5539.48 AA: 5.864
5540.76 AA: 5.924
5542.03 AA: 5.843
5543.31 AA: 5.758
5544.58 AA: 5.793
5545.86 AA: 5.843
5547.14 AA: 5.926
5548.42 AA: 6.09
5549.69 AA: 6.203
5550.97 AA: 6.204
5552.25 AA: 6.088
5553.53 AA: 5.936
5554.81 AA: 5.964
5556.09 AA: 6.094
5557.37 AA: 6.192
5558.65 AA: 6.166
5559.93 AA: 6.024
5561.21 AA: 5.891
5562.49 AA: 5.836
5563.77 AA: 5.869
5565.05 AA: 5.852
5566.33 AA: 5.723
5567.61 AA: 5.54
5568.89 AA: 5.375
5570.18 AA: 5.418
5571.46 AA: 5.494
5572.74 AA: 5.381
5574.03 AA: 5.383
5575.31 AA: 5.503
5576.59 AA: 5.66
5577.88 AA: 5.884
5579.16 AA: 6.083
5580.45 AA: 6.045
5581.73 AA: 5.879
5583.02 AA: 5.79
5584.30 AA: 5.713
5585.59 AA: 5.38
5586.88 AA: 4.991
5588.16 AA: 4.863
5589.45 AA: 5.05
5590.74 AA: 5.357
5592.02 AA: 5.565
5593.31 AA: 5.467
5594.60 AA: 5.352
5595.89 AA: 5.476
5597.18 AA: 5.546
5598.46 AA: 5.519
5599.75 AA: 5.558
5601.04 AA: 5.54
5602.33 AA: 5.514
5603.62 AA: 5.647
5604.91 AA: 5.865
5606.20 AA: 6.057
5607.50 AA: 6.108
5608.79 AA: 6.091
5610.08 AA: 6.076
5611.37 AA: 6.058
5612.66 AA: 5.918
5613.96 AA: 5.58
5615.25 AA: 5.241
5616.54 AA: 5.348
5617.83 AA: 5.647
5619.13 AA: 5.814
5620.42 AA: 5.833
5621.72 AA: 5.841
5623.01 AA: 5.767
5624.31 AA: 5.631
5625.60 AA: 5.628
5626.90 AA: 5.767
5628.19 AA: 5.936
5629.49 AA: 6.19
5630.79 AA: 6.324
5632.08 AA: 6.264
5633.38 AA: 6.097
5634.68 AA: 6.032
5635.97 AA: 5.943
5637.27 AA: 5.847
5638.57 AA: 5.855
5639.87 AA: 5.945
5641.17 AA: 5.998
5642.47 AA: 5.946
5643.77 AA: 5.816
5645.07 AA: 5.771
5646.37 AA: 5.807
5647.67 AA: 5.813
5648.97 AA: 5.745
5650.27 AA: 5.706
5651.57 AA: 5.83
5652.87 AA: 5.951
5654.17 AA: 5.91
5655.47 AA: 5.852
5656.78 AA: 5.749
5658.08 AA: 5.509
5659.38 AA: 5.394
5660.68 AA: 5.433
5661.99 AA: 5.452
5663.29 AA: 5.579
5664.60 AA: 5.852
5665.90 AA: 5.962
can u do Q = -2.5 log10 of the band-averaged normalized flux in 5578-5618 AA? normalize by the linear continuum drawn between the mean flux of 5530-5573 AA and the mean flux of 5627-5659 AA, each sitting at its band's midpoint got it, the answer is 0.05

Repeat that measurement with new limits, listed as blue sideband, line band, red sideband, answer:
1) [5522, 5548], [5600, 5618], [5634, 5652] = 0.012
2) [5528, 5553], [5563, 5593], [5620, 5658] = 0.058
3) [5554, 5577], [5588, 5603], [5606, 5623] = 0.071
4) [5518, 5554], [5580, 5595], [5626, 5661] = 0.077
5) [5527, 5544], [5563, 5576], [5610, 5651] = 0.040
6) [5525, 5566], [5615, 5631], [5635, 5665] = 0.006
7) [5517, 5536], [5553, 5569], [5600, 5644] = -0.023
